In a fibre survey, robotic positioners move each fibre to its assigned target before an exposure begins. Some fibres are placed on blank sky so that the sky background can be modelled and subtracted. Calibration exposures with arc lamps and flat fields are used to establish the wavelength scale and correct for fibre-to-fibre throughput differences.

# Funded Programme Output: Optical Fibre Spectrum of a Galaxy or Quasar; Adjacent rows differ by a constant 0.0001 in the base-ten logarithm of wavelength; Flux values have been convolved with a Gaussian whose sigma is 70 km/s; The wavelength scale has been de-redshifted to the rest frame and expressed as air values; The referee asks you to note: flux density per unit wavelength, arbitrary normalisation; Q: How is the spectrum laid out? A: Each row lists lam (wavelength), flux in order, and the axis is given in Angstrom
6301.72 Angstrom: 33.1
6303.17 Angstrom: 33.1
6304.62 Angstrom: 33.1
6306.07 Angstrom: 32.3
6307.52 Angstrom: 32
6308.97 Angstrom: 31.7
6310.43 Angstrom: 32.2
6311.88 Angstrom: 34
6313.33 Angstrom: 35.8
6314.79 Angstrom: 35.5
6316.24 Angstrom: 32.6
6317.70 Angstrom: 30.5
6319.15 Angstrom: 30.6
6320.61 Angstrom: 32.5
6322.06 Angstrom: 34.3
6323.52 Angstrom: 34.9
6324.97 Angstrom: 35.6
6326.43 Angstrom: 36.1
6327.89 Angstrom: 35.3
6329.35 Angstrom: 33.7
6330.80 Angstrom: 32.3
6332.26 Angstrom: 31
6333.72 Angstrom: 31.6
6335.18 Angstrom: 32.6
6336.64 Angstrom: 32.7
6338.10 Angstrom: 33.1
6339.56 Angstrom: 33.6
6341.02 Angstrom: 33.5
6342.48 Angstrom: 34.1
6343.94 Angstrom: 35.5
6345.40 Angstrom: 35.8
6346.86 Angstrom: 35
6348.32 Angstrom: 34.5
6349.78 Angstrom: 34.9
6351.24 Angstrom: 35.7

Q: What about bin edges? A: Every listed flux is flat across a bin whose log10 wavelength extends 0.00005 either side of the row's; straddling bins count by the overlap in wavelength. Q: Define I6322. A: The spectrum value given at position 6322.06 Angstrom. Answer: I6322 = 34.3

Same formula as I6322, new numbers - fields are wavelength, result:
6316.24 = 32.6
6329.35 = 33.7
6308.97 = 31.7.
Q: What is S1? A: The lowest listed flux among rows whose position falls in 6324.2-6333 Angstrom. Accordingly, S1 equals 31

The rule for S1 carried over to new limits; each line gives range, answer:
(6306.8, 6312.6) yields 31.7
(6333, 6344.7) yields 31.6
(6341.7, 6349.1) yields 34.1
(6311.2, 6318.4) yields 30.5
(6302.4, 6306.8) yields 32.3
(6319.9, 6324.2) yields 32.5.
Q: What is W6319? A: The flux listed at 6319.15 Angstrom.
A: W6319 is 30.6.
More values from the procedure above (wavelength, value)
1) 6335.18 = 32.6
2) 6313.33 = 35.8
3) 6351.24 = 35.7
